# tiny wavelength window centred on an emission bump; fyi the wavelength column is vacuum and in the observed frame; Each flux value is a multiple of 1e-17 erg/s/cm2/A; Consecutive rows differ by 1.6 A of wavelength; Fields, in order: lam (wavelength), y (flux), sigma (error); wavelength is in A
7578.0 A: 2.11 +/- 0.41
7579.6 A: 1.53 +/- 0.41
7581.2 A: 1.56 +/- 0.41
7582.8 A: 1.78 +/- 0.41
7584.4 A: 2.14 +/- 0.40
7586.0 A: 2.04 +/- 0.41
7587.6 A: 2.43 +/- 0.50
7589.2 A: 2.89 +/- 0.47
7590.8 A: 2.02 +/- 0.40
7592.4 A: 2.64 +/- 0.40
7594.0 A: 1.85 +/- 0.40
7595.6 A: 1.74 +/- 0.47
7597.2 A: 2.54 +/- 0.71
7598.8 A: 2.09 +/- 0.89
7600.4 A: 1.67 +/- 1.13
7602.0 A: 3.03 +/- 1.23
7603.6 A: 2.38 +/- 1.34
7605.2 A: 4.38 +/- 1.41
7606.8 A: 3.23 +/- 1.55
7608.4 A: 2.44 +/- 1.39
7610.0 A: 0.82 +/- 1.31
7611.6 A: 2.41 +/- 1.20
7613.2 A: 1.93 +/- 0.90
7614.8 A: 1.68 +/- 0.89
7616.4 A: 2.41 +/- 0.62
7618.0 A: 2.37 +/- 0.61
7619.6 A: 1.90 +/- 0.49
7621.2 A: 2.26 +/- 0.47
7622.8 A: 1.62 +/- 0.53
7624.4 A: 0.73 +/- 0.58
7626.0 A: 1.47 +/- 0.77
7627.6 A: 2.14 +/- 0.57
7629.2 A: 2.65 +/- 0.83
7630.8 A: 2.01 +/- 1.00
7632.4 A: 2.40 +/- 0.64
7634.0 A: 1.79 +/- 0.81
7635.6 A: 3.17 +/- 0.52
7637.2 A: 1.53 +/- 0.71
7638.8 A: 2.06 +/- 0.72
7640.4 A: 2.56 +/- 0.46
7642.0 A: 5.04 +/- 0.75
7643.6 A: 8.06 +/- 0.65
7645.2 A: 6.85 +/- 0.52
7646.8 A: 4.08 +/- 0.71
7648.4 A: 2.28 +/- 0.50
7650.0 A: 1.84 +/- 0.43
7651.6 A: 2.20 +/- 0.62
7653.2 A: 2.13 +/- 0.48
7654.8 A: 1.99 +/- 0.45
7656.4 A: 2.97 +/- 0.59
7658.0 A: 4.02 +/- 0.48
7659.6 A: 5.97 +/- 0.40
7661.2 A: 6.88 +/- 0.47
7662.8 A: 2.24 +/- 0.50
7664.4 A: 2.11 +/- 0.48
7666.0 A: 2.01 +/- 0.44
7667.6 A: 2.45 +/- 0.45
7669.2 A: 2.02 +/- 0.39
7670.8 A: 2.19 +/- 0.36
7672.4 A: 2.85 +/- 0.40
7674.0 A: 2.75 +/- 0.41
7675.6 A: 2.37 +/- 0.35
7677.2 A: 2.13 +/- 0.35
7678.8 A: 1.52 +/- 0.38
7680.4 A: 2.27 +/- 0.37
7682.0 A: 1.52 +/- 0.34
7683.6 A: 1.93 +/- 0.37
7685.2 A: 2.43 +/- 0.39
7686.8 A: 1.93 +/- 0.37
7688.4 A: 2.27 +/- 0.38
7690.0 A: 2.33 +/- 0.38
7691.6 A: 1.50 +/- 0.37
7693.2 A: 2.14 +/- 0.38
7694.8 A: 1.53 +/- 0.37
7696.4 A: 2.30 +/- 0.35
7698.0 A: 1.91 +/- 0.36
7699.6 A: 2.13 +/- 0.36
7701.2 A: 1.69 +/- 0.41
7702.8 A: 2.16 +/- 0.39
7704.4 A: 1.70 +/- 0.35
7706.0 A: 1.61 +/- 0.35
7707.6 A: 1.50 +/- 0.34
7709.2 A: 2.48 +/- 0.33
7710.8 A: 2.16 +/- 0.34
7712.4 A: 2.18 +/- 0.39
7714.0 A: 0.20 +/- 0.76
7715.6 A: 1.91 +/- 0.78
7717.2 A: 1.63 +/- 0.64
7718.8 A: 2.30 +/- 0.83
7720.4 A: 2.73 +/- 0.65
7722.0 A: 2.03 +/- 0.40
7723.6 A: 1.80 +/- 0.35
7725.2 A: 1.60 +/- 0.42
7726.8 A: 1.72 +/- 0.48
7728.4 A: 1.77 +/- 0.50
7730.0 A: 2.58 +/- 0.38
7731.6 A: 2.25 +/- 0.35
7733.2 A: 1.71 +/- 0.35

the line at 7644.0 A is [S II] 6716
